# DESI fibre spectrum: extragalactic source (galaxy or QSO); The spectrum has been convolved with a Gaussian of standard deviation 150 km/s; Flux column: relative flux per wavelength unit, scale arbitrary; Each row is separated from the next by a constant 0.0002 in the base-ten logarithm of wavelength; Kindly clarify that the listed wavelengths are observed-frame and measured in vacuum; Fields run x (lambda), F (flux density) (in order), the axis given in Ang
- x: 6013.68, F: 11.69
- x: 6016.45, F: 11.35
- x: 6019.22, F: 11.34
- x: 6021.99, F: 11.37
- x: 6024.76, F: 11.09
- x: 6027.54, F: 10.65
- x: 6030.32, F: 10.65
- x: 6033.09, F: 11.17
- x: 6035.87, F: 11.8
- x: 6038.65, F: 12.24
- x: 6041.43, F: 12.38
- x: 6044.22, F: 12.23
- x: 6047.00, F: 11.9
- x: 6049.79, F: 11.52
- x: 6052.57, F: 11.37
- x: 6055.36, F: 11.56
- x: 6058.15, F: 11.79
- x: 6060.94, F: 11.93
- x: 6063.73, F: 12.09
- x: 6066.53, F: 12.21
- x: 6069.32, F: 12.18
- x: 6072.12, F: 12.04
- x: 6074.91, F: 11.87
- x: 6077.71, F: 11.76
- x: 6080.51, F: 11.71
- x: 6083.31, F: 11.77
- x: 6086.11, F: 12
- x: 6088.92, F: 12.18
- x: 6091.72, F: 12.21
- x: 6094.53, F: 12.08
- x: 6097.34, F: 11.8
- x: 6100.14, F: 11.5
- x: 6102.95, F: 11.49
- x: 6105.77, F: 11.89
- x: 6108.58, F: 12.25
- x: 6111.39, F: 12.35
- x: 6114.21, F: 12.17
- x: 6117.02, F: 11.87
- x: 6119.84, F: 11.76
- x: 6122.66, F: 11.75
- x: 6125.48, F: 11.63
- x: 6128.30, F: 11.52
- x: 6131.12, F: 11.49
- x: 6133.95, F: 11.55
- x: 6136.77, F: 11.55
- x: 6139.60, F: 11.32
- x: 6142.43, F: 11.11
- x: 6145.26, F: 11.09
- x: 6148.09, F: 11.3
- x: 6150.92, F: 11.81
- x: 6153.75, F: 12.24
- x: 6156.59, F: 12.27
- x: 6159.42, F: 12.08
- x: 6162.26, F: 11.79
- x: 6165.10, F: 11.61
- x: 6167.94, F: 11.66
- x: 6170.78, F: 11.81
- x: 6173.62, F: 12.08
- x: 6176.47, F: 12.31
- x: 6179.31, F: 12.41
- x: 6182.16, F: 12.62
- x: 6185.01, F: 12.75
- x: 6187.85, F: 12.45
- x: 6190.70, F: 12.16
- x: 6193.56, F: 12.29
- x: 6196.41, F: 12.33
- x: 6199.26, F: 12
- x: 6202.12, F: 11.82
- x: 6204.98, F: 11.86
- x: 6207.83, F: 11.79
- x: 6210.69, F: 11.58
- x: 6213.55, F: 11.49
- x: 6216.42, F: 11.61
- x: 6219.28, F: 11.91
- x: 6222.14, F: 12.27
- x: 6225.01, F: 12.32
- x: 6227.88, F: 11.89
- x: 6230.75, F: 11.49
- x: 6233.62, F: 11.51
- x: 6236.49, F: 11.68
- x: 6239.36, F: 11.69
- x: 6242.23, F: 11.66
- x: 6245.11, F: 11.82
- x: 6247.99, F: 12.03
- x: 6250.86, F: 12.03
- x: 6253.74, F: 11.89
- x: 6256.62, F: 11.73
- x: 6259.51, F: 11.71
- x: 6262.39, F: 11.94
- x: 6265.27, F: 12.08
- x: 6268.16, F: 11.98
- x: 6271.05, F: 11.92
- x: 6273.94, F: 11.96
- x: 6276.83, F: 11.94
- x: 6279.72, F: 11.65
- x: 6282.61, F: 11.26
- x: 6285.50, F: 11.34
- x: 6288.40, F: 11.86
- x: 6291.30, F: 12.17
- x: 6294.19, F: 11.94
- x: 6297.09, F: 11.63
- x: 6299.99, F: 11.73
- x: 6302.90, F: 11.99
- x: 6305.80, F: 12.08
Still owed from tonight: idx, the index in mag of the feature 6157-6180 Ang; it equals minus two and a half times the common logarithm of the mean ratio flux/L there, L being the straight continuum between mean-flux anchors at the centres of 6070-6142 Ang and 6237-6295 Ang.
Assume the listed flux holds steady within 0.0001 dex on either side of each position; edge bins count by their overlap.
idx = -0.01 mag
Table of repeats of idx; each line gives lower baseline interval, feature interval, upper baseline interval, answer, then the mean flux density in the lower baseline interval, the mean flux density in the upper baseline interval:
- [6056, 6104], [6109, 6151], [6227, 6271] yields 0.024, 11.9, 11.8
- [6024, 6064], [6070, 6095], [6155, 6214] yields -0.020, 11.6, 12.1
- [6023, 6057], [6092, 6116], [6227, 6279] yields -0.030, 11.5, 11.8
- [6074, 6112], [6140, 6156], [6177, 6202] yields 0.057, 11.9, 12.3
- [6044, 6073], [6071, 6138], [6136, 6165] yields -0.007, 11.9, 11.7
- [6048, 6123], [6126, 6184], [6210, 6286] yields 0.006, 11.9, 11.8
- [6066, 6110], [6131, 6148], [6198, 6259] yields 0.052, 11.9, 11.8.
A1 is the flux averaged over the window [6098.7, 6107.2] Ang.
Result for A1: 11.6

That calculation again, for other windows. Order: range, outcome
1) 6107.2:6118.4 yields 12.2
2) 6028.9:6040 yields 11.5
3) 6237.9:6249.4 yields 11.8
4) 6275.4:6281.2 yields 11.8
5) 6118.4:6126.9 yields 11.7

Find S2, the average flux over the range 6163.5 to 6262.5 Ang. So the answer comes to 11.9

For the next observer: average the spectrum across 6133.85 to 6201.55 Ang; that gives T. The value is 11.9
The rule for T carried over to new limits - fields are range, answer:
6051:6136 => 11.9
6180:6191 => 12.5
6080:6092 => 12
